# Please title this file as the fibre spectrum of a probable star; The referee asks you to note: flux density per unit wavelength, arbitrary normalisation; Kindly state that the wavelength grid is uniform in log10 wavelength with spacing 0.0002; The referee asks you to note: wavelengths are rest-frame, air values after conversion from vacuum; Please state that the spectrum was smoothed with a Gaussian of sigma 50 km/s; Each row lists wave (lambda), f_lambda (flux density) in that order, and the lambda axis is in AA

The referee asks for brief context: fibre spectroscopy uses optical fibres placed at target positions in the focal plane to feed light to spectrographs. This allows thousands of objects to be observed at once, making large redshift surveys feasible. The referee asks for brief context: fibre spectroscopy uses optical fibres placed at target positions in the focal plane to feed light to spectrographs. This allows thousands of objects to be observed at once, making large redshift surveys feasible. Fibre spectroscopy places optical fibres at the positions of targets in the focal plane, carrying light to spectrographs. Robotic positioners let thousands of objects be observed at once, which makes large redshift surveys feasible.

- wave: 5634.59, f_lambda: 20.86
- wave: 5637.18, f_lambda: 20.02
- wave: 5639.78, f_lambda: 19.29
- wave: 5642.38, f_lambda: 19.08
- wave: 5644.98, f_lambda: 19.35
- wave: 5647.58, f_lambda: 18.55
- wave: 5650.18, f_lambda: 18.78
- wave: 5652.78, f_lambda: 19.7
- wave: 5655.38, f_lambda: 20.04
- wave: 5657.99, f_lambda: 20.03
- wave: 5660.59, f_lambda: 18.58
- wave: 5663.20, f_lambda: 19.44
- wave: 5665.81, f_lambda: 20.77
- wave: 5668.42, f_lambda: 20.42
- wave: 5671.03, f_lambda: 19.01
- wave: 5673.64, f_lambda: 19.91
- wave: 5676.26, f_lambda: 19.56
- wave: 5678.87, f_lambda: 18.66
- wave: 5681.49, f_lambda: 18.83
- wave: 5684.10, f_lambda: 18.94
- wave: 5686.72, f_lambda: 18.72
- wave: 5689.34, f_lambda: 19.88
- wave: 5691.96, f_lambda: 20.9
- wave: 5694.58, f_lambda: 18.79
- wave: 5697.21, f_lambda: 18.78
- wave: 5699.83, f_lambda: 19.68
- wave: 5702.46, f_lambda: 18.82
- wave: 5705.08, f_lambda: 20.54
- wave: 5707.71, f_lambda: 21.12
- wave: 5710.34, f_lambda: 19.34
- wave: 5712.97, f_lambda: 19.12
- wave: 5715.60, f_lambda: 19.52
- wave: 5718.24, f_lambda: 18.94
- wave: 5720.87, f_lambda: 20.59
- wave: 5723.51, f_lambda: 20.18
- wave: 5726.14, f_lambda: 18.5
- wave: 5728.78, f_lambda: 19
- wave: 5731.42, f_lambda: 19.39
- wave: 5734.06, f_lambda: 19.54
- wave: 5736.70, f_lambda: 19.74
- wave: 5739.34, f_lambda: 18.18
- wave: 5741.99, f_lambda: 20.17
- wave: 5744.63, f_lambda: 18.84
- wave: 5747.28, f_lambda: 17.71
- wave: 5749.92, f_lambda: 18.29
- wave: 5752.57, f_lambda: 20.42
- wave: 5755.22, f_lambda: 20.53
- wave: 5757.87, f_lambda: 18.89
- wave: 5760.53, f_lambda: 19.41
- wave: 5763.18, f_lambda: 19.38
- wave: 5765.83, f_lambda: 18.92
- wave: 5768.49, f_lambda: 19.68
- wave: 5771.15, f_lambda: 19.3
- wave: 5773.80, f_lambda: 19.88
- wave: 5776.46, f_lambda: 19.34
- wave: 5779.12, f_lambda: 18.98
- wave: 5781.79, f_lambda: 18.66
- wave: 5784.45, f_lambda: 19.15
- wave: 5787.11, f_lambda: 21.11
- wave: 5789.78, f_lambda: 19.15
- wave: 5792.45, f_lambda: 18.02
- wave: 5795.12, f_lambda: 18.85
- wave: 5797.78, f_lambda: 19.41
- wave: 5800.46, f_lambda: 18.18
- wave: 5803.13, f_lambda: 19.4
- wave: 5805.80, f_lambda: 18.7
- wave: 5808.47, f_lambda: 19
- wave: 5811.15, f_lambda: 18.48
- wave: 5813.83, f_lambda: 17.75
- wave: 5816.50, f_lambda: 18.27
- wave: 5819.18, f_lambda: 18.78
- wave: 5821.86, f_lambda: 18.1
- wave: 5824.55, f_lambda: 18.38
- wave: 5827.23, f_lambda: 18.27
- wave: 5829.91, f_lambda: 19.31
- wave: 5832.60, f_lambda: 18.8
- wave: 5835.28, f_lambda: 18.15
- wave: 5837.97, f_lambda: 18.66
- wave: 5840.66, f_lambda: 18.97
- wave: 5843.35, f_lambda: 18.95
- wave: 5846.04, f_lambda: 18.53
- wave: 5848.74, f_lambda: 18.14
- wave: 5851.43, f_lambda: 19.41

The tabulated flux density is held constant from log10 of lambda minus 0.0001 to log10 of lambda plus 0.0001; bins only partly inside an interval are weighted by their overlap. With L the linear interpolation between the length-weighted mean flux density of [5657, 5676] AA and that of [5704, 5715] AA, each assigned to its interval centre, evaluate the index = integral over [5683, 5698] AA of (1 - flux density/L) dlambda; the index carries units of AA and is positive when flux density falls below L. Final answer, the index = 0.4 AA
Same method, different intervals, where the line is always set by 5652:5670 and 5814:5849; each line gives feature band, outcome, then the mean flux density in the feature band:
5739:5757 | -0.02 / 19.2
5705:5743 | -0.37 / 19.6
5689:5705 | 0.03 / 19.5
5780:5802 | -0.24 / 19.1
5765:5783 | -0.26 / 19.3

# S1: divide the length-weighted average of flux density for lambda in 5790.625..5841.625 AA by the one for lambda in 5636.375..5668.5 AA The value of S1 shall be 1.0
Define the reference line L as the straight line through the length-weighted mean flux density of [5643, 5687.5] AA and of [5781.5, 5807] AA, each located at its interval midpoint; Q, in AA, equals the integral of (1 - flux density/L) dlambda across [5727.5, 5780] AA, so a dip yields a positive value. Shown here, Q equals -0.3 AA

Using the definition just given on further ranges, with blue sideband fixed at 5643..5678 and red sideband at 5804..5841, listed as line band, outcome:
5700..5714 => -0.4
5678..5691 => 0.2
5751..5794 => -1.3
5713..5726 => -0.3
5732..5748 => 0.0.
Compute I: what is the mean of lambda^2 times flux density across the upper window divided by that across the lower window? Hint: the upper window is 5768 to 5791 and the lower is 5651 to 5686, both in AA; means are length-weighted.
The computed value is 1.04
